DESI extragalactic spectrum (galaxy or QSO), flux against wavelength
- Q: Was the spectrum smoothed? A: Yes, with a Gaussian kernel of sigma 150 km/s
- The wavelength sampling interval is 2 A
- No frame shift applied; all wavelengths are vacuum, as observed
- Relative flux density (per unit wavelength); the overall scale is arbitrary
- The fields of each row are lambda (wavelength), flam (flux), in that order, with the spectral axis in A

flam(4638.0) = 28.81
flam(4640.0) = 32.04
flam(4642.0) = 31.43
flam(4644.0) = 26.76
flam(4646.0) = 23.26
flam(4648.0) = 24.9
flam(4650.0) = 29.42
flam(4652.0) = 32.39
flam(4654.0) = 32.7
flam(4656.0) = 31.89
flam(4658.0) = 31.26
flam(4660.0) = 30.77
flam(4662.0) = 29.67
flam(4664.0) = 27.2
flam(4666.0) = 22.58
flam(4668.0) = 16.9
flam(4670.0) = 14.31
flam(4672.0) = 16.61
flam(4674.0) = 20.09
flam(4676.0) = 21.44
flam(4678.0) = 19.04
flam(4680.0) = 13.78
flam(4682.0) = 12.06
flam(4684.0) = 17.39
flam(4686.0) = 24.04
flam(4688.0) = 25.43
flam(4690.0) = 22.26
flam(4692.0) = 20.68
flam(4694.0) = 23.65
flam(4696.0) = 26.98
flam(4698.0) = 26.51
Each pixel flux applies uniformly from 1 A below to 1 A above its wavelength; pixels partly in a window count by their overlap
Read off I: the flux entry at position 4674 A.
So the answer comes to 20.09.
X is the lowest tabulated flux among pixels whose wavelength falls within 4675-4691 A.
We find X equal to 12.06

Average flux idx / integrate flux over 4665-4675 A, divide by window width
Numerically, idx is 18.1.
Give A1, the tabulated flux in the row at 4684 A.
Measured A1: 17.39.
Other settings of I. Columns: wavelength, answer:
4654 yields 32.7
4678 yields 19.04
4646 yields 23.26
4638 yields 28.81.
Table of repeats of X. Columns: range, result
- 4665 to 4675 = 14.31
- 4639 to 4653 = 23.26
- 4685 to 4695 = 20.68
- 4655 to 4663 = 29.67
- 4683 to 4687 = 17.39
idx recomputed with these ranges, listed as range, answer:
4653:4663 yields 31.3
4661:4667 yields 26.5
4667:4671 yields 15.6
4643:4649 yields 25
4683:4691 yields 22.3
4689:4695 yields 22.2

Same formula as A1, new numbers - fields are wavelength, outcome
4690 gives 22.26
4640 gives 32.04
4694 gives 23.65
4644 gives 26.76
